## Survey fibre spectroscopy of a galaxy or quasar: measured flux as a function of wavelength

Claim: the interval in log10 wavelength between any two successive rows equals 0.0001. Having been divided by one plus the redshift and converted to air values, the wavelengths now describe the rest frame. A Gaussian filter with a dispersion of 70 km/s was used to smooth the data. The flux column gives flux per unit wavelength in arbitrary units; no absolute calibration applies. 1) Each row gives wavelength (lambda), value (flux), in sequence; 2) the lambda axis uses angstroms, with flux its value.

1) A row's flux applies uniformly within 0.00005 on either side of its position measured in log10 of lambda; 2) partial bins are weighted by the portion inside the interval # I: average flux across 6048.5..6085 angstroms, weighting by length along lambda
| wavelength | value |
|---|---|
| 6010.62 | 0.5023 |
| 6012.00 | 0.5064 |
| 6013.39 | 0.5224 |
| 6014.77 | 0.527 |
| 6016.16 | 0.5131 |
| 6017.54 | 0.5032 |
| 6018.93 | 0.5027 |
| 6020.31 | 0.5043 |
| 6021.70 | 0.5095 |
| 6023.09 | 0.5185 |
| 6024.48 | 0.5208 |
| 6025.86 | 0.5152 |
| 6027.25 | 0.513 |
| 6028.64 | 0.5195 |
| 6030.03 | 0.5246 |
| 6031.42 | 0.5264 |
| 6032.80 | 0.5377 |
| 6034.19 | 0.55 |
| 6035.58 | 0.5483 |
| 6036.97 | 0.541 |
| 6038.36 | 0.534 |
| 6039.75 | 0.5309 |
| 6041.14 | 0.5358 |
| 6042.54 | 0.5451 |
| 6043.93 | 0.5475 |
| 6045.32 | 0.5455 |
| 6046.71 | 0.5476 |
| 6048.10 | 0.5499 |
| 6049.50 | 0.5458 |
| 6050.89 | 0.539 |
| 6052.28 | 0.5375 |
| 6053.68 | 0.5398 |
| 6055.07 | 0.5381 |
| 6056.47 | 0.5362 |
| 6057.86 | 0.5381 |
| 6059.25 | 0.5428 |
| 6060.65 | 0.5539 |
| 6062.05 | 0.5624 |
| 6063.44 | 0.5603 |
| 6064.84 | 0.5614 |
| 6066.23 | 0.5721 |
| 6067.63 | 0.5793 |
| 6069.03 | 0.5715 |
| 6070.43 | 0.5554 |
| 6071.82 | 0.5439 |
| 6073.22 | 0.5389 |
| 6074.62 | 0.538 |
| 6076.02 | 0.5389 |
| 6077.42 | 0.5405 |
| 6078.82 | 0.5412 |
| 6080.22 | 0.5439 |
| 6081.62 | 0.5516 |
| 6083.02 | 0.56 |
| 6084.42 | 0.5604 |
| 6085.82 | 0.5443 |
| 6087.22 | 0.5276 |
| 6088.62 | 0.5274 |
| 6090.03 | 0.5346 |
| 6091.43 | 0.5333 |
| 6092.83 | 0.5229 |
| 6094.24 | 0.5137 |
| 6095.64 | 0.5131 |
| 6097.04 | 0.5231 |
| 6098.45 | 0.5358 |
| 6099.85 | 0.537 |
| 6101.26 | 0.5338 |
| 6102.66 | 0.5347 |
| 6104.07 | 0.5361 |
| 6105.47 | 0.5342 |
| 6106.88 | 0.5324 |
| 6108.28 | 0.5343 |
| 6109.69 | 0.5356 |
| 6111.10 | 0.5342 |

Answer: 0.55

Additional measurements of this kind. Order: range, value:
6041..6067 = 0.548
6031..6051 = 0.542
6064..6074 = 0.56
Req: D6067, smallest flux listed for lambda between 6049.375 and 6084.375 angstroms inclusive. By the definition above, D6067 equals 0.5362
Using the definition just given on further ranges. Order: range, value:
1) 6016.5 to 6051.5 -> 0.5027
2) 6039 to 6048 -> 0.5309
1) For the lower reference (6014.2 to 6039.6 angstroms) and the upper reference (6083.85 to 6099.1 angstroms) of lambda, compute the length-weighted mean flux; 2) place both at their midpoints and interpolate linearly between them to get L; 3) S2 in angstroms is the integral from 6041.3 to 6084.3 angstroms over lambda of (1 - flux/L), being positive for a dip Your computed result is -1.79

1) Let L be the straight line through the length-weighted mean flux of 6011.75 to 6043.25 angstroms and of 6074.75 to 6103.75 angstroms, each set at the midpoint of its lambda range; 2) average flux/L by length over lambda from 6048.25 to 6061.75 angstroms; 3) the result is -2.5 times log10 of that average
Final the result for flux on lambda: -0.03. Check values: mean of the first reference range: 0.524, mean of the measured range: 0.542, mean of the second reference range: 0.536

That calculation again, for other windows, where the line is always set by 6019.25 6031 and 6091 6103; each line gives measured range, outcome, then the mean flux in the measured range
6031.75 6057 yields -0.047 mag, 0.541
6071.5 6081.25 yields -0.034 mag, 0.541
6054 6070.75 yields -0.069 mag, 0.556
